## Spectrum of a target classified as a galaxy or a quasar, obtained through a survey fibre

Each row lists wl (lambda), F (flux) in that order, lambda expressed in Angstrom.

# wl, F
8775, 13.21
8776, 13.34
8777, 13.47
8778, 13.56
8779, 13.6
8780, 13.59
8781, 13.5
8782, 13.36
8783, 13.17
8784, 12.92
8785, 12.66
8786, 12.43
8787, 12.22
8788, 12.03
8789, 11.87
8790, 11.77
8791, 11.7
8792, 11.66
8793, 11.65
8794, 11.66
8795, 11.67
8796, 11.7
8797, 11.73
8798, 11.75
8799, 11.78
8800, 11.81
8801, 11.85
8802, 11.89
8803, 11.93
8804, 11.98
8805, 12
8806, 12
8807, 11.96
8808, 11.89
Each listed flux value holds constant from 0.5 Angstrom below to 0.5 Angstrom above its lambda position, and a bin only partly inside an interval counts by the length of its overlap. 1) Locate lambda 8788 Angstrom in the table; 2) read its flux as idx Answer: 12.03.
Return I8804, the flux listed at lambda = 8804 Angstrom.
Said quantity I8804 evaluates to 11.98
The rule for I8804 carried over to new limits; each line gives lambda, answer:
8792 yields 11.66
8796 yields 11.7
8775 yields 13.21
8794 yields 11.66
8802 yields 11.89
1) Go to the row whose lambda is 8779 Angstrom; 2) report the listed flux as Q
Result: 13.6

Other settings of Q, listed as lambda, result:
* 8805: 12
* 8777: 13.47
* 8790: 11.77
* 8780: 13.59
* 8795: 11.67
